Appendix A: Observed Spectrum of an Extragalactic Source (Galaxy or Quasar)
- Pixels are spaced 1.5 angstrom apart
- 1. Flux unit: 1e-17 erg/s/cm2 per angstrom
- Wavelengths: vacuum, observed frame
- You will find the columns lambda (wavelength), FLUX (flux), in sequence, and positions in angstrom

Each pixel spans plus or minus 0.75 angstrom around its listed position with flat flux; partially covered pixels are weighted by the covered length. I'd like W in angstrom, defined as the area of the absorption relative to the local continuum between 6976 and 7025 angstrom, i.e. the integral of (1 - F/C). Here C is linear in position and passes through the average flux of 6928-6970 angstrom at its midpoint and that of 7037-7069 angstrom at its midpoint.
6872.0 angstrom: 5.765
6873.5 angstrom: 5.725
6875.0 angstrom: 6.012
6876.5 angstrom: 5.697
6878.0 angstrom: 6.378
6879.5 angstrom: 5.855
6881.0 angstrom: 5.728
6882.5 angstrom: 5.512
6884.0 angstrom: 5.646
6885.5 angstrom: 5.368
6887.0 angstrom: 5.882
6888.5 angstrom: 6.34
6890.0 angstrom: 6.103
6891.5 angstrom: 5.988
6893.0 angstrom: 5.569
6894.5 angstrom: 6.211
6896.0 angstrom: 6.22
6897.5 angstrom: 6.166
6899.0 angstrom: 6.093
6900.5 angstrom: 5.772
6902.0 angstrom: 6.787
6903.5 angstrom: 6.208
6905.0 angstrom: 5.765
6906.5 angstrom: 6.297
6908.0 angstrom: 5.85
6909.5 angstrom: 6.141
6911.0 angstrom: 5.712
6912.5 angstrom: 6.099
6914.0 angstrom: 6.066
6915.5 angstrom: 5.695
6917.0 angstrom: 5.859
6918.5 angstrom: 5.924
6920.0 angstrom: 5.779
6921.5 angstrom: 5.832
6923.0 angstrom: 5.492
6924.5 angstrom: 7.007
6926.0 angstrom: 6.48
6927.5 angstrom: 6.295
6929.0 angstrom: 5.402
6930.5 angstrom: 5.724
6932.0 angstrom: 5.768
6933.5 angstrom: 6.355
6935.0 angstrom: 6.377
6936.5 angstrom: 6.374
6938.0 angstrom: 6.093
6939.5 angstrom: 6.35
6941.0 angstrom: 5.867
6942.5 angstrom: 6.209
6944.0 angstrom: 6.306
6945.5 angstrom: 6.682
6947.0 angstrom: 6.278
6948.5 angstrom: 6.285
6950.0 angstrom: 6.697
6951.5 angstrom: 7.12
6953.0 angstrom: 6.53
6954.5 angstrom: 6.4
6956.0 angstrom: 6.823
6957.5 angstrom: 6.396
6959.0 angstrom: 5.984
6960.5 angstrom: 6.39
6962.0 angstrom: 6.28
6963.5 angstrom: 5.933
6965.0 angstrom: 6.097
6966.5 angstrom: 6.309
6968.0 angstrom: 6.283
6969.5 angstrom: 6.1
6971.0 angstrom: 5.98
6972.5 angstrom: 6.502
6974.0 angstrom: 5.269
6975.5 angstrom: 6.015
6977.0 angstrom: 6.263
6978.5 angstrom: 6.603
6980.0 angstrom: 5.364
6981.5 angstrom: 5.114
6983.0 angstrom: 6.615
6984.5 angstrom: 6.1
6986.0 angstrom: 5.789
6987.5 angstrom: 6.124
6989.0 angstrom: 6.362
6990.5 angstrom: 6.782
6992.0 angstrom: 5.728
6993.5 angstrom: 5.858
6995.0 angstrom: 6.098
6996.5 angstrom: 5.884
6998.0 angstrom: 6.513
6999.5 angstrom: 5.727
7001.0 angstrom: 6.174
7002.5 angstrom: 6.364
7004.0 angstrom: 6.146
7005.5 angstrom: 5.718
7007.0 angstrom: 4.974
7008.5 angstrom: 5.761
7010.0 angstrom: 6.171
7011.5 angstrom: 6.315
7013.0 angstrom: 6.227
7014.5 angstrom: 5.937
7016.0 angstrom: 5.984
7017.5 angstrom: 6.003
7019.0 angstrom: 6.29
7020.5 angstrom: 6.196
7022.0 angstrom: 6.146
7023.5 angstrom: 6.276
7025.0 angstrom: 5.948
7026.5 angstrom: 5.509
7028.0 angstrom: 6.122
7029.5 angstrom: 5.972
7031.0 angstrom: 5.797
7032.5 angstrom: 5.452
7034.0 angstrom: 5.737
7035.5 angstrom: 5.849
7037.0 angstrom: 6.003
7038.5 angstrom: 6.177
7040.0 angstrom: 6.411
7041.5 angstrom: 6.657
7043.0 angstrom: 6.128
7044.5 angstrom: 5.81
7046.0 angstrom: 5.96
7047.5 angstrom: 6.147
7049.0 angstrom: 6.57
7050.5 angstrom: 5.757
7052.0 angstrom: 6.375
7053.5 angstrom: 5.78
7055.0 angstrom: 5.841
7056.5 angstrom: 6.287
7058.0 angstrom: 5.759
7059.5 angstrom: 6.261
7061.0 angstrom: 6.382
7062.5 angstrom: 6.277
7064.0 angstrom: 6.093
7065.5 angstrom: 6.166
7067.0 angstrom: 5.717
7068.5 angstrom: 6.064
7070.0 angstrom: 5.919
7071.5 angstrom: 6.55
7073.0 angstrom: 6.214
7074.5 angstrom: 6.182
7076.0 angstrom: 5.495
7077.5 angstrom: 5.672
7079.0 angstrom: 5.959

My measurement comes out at 1.2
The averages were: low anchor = 6.27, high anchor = 6.12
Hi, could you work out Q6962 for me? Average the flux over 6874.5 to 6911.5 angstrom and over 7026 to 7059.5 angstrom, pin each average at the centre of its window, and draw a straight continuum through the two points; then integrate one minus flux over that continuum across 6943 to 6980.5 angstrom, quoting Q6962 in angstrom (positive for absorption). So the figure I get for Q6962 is -1.81 angstrom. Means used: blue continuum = 5.97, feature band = 6.28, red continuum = 6.01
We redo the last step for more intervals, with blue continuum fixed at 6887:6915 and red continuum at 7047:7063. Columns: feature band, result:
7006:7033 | 0.7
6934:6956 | -1.2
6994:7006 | 0.1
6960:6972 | -0.2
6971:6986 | 0.3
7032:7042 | 0.1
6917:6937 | 0.1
